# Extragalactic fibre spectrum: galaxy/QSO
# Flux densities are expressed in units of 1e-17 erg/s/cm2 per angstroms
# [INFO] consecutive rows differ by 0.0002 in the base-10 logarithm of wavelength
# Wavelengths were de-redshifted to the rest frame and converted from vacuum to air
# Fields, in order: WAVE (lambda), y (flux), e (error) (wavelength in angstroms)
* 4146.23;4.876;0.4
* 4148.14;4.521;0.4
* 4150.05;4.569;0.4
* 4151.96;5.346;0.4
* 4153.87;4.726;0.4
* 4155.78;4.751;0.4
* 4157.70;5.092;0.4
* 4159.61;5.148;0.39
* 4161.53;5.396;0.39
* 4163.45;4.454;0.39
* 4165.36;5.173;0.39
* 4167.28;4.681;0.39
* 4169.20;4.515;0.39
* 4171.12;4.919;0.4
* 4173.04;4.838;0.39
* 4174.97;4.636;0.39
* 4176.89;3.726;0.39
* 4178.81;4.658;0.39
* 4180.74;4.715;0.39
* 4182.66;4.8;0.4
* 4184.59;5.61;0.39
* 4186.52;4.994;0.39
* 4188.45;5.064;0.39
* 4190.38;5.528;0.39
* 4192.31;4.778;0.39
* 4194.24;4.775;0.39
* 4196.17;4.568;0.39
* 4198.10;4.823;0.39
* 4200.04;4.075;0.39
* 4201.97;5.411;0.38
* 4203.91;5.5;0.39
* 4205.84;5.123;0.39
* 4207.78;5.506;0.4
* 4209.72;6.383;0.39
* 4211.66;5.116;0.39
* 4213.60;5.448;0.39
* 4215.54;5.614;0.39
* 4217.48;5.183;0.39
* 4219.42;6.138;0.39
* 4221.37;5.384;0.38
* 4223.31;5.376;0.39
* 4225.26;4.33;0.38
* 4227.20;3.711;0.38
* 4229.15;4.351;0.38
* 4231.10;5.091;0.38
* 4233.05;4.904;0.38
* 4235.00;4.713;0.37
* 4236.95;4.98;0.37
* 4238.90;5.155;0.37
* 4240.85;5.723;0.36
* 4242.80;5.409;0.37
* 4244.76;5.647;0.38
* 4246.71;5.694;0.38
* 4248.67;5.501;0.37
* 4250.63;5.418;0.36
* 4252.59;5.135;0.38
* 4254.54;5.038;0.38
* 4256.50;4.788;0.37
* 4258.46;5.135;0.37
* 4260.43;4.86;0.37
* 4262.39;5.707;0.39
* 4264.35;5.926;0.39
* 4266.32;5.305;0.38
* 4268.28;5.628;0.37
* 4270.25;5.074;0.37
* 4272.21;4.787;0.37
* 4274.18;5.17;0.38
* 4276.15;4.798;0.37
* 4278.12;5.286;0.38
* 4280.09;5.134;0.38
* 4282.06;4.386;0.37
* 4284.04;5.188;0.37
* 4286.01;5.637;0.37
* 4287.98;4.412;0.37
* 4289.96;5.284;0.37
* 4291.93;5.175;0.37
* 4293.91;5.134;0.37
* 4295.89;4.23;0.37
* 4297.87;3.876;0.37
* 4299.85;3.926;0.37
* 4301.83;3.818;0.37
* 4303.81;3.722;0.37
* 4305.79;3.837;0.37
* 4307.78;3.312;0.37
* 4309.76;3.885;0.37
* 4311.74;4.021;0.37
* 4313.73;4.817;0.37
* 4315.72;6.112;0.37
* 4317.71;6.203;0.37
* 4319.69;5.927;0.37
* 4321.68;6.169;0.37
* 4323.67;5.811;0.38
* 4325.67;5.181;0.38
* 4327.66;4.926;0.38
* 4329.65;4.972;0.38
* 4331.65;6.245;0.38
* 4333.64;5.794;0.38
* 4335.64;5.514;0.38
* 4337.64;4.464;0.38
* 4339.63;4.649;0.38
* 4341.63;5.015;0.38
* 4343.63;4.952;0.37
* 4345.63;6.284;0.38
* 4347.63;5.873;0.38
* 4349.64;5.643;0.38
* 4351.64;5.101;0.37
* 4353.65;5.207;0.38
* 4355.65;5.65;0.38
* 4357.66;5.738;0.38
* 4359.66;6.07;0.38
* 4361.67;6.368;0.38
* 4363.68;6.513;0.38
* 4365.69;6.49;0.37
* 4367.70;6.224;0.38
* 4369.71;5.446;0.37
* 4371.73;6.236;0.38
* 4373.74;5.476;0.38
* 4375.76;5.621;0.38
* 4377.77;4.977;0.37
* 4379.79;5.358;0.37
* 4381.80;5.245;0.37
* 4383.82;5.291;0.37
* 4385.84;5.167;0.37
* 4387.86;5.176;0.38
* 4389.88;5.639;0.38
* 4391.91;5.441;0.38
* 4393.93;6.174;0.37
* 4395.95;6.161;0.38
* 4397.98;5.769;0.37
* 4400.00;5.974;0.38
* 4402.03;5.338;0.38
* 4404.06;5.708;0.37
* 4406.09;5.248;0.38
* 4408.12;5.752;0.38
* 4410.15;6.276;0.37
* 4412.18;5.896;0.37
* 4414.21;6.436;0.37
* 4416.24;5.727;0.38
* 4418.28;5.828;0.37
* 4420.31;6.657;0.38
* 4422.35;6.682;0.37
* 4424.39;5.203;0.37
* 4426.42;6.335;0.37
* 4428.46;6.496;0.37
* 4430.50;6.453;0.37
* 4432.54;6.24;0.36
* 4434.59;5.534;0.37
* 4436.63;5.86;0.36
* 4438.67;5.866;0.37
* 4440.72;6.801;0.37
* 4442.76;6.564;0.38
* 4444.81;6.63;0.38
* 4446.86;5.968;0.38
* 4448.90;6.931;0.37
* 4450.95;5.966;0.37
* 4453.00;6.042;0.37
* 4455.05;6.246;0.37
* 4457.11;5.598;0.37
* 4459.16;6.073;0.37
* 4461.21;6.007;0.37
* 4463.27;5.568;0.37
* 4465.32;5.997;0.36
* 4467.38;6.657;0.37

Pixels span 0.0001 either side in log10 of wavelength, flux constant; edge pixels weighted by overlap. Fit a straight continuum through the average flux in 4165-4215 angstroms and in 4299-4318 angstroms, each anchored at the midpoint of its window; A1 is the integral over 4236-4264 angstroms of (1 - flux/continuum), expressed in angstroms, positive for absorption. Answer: -4.10 angstroms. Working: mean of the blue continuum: 4.98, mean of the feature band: 5.31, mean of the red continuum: 4.3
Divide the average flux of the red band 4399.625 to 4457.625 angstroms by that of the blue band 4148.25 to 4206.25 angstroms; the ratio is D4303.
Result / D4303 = 1.25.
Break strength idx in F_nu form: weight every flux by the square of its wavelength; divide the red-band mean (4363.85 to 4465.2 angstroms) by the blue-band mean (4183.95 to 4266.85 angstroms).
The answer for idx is 1.25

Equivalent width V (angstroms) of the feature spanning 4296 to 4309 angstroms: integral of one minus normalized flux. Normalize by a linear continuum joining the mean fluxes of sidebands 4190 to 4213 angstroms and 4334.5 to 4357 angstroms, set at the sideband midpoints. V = 3.65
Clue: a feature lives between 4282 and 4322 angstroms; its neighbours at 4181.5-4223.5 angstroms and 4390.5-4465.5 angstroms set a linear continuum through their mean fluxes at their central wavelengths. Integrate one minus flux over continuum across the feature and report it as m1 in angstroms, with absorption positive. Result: 6.4 angstroms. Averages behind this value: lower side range 5.23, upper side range 6.04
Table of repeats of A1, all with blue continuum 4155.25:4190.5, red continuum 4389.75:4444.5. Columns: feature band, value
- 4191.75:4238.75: 0.0 angstroms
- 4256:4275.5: 0.2 angstroms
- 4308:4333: 1.2 angstroms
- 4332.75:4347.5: 1.0 angstroms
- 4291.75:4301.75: 2.0 angstroms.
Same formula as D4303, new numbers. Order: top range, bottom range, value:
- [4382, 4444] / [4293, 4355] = 1.19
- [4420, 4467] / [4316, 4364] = 1.10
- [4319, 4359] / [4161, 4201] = 1.14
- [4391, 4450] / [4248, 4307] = 1.24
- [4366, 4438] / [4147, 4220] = 1.16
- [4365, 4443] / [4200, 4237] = 1.14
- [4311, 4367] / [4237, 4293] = 1.07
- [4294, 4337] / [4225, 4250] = 0.97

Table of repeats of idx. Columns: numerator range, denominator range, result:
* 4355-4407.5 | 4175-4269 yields 1.20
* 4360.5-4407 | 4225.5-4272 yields 1.18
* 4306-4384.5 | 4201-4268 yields 1.09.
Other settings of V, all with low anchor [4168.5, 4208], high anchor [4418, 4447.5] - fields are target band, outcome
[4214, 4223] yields -0.92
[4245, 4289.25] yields 0.96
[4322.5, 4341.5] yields 1.29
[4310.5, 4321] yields 0.33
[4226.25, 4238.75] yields 1.12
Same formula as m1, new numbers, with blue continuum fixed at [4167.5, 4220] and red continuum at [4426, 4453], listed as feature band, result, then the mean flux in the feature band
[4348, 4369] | -0.1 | 5.89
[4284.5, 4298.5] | 1.7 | 4.86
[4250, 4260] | 0.5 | 5.08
